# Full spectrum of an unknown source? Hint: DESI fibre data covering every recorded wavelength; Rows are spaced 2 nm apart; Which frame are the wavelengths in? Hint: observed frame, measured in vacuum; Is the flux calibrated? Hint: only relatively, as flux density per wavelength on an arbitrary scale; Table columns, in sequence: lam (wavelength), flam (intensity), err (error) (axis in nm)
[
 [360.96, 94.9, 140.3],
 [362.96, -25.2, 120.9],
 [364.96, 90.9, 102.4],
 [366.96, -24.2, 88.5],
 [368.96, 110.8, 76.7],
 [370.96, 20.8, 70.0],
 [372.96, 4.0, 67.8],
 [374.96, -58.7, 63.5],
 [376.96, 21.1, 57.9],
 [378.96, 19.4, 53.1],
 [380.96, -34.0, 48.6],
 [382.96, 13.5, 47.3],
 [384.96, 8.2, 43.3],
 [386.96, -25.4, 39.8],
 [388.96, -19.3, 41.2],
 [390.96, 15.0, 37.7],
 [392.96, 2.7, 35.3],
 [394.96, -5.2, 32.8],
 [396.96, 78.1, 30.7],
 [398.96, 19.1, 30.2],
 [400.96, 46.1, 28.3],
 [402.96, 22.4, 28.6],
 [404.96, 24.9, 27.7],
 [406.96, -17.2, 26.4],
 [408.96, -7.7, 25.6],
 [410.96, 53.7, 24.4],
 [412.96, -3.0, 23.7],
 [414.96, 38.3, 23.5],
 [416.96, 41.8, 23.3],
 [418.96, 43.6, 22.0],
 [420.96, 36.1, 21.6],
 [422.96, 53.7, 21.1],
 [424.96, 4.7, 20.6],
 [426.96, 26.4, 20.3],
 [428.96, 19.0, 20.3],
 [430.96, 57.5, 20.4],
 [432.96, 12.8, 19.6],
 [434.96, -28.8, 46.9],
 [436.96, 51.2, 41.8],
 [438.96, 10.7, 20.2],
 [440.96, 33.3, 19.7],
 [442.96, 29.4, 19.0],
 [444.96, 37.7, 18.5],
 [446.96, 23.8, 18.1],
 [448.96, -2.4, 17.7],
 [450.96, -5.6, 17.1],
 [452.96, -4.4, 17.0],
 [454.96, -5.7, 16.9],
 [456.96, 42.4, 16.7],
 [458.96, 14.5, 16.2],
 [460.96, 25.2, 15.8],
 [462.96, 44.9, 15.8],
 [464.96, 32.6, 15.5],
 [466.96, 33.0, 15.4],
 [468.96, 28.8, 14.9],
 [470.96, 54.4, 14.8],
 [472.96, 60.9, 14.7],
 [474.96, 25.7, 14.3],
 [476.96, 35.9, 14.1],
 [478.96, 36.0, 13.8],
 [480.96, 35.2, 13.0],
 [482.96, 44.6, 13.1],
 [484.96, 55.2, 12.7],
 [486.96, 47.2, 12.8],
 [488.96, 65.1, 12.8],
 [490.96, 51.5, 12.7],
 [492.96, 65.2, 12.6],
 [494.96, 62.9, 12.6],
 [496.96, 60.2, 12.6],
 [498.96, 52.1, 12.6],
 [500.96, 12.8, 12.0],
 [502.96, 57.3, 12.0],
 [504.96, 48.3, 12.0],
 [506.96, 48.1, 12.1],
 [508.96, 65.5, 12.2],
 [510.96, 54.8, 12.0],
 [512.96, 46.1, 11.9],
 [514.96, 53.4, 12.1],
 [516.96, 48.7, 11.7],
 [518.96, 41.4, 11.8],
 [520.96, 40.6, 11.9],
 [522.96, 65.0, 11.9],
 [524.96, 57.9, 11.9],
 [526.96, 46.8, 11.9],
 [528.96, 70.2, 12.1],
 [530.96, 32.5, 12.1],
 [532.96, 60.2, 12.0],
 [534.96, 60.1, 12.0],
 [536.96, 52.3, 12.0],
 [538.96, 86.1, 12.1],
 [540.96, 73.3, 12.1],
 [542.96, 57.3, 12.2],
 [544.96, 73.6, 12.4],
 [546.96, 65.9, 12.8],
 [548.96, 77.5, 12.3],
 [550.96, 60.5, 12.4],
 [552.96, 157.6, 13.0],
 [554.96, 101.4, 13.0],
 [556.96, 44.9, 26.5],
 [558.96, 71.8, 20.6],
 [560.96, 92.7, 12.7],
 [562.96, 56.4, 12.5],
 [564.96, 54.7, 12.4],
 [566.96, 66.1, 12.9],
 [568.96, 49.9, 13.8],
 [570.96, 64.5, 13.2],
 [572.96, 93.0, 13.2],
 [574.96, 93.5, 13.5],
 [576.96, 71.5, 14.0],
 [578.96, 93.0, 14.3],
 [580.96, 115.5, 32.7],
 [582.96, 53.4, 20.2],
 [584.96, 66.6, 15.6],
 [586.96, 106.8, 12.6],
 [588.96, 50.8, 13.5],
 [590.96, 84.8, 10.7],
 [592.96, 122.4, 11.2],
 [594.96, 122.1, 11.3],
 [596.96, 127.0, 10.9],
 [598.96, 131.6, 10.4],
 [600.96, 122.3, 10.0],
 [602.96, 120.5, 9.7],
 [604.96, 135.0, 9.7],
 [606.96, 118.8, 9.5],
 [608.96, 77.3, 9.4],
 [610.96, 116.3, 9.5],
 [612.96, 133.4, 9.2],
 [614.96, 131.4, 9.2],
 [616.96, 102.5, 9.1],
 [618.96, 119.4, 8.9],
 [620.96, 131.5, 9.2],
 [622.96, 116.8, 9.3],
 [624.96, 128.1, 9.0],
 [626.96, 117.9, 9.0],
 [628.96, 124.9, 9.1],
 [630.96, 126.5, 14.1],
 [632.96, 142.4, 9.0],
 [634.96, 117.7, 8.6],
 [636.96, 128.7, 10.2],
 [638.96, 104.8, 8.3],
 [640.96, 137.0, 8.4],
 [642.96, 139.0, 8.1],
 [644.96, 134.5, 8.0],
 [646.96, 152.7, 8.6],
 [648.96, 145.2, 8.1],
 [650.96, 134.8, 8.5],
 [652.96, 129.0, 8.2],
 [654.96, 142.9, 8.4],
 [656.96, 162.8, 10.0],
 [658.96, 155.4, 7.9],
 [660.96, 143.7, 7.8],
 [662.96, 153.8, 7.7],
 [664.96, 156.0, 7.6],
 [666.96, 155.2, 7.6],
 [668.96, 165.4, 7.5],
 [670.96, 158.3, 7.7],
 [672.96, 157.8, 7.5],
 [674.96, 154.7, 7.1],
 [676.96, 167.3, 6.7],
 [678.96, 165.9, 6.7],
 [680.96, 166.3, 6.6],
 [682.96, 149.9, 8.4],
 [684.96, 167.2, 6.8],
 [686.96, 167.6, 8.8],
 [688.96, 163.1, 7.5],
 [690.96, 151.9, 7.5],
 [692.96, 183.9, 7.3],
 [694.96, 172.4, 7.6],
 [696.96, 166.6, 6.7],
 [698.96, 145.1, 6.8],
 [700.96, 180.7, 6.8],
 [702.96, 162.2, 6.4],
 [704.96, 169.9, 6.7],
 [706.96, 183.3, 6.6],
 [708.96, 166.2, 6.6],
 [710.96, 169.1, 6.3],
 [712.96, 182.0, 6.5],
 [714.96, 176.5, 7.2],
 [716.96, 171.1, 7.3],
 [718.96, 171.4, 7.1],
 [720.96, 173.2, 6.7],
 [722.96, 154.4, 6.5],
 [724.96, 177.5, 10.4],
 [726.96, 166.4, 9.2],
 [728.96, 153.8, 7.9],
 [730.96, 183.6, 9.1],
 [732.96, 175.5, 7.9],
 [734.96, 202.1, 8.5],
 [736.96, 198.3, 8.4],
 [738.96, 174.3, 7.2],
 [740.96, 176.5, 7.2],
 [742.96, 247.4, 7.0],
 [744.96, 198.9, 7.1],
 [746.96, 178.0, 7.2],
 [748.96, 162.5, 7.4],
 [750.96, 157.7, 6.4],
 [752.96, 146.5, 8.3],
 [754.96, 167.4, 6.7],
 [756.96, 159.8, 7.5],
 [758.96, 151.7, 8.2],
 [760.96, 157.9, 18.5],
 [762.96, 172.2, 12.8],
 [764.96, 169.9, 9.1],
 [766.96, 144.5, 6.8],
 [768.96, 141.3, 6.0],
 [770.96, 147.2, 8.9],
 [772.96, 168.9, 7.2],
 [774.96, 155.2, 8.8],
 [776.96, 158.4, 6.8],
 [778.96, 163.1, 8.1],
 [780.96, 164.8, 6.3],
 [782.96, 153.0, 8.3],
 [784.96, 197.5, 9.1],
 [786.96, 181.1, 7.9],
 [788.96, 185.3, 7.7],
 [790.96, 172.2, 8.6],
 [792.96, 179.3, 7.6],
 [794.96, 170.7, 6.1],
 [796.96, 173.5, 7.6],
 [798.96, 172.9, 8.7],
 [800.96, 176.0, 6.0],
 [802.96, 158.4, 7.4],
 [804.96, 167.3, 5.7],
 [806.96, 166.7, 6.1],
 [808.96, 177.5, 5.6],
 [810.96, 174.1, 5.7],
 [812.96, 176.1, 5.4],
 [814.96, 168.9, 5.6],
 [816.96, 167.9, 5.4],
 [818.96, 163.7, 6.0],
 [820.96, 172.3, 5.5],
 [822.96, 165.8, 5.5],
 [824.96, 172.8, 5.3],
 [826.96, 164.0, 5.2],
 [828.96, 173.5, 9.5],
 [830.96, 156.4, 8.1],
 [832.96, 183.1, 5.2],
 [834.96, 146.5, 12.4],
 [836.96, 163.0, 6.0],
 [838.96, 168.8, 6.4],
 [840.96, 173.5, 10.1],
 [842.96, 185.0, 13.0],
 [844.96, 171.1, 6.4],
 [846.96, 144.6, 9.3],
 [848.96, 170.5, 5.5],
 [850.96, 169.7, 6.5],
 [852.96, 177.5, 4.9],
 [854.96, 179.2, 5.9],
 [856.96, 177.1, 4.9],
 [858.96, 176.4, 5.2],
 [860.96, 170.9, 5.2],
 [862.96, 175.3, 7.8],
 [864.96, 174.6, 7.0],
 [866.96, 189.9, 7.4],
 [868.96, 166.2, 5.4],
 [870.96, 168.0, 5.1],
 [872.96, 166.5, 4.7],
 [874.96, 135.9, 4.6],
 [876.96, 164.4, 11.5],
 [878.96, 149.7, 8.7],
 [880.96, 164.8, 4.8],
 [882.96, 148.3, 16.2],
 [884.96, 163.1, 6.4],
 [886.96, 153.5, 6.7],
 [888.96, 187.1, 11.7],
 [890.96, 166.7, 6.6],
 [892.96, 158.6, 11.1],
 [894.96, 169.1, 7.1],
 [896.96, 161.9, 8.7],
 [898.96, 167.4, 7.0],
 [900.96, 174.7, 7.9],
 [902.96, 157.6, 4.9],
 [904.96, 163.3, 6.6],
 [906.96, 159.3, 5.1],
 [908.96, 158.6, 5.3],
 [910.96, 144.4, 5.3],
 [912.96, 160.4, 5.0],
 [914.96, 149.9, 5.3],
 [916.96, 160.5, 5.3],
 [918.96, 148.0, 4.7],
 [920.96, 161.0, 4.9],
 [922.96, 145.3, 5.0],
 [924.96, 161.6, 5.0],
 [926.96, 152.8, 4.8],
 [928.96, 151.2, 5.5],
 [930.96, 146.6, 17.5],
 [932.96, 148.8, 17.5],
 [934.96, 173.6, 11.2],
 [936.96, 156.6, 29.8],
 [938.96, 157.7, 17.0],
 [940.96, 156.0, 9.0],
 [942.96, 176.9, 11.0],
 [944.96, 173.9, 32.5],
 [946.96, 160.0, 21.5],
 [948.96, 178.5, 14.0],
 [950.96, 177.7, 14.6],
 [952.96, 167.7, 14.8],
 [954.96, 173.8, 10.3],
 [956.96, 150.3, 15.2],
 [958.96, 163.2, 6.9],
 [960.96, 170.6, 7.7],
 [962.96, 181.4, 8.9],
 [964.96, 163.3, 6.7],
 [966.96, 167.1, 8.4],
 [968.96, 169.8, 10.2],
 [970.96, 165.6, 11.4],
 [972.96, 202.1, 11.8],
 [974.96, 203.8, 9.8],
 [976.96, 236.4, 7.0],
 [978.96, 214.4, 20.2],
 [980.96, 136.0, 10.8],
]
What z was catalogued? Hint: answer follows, 0.485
